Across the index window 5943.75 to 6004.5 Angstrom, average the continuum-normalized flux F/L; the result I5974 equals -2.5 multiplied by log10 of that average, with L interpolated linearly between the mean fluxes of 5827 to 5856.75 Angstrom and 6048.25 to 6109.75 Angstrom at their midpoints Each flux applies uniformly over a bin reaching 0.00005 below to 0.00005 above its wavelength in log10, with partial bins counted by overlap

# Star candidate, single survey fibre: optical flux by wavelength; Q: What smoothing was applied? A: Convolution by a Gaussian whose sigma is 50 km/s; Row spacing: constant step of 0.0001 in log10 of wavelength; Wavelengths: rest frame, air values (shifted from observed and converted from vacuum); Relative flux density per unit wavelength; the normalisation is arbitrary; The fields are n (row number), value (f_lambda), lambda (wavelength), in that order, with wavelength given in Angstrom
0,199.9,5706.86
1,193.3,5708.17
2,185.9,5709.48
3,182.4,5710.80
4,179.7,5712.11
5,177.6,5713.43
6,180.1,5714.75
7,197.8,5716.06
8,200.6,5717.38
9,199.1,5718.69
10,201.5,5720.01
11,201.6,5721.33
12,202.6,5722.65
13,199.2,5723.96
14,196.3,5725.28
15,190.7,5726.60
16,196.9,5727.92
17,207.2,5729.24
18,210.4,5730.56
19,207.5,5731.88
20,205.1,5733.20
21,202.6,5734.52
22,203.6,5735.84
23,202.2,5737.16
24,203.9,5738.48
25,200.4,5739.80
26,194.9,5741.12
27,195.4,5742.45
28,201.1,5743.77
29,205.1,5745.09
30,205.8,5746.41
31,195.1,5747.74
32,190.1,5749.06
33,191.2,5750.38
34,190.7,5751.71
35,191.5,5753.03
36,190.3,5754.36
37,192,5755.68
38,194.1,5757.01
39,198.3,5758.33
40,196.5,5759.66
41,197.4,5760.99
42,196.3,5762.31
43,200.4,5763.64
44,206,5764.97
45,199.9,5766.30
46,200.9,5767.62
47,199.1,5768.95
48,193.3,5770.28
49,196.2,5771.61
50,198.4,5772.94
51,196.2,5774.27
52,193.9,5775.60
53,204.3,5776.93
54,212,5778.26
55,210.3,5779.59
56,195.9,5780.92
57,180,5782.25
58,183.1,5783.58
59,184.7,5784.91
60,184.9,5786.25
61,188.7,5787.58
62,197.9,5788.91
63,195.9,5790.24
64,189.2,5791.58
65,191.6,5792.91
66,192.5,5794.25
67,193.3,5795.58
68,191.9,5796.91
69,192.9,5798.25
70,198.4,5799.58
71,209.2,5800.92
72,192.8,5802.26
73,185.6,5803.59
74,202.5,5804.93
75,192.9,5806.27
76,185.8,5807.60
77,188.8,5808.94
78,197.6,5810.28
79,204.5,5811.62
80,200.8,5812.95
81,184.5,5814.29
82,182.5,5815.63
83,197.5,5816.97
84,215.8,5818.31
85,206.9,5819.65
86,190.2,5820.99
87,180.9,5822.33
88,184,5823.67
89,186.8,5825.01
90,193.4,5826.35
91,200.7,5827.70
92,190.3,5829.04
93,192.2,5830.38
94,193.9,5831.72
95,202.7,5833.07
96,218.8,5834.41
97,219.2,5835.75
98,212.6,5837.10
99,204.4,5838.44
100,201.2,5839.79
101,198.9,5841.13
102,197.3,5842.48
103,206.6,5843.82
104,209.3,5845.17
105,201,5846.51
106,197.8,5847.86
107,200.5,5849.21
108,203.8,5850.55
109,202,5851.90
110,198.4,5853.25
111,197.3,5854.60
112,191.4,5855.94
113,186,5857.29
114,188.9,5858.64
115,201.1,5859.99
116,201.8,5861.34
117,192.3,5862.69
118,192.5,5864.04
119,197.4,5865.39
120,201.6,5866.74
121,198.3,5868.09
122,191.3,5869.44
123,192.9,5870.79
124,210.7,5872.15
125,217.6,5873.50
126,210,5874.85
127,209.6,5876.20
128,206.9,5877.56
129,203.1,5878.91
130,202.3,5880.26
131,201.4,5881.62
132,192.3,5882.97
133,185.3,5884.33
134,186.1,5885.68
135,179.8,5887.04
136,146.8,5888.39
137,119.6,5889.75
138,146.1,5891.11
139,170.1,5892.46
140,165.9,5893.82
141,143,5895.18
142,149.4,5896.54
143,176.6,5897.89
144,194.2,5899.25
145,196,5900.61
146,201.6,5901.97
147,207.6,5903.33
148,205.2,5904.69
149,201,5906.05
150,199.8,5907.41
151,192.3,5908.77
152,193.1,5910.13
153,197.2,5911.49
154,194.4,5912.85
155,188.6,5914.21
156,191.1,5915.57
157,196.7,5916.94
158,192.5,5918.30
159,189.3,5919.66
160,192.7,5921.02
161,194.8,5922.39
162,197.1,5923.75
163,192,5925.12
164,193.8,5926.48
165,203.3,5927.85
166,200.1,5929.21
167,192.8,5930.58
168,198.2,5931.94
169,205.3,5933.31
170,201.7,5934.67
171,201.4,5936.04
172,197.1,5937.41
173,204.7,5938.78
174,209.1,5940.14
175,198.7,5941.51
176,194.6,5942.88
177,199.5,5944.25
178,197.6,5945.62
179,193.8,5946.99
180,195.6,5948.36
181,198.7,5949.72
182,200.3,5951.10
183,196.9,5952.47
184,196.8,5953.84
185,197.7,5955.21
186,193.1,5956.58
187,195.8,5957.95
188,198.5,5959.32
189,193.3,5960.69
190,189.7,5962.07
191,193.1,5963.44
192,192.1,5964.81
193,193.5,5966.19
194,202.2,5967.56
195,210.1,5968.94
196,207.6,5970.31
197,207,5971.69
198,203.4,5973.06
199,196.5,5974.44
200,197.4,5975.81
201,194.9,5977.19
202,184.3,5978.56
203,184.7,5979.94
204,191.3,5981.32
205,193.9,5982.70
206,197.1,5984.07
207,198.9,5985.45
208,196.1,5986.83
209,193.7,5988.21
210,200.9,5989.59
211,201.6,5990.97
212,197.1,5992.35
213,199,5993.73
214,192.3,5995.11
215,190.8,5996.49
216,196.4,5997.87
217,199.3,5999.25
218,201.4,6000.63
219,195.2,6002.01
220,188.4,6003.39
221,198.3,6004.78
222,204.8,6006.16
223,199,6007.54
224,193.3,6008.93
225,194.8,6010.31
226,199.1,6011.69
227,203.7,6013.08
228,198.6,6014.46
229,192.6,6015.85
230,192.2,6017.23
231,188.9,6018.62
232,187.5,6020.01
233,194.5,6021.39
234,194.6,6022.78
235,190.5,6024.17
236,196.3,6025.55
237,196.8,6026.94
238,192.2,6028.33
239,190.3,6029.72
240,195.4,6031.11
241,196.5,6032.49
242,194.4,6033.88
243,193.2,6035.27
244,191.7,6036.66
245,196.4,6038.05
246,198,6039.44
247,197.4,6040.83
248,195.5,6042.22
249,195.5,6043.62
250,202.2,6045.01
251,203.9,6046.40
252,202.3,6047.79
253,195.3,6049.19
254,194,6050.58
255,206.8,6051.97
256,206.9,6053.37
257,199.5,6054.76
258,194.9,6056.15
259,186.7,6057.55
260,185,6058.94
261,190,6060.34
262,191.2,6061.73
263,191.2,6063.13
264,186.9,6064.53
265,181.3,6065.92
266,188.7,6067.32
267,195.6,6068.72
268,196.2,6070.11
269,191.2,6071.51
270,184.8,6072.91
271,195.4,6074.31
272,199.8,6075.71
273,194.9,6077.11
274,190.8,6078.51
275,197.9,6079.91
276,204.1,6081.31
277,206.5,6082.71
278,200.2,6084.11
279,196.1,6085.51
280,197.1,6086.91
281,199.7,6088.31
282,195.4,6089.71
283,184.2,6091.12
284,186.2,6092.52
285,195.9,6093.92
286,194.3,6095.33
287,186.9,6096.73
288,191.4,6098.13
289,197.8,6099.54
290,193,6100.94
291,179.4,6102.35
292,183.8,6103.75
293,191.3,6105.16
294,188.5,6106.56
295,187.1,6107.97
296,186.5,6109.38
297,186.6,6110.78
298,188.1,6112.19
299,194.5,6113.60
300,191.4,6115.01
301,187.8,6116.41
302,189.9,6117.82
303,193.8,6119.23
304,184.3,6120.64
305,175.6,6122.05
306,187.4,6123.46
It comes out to 0.002 mag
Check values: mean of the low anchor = 202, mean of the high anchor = 193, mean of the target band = 197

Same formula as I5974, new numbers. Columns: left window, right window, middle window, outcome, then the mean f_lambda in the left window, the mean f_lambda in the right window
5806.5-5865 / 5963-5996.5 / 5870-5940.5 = 0.03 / 198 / 197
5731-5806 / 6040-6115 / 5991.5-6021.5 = -0.01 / 197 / 193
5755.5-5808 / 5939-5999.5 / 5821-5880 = -0.02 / 195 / 197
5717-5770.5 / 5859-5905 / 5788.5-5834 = 0.00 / 199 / 188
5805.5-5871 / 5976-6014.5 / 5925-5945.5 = -0.02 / 198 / 196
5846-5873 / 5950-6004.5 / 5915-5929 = 0.01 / 197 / 196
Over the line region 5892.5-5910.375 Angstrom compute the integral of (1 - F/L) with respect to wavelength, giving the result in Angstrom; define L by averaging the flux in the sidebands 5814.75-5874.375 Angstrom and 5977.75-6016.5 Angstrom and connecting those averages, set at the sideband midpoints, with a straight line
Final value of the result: 1.1 Angstrom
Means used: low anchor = 199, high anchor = 196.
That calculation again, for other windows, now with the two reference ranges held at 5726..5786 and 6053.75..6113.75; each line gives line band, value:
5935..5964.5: -0.4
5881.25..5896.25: 2.3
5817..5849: -0.6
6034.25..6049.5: -0.4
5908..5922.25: 0.2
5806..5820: 0.1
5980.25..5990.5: -0.1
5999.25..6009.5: -0.2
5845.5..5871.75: -0.1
